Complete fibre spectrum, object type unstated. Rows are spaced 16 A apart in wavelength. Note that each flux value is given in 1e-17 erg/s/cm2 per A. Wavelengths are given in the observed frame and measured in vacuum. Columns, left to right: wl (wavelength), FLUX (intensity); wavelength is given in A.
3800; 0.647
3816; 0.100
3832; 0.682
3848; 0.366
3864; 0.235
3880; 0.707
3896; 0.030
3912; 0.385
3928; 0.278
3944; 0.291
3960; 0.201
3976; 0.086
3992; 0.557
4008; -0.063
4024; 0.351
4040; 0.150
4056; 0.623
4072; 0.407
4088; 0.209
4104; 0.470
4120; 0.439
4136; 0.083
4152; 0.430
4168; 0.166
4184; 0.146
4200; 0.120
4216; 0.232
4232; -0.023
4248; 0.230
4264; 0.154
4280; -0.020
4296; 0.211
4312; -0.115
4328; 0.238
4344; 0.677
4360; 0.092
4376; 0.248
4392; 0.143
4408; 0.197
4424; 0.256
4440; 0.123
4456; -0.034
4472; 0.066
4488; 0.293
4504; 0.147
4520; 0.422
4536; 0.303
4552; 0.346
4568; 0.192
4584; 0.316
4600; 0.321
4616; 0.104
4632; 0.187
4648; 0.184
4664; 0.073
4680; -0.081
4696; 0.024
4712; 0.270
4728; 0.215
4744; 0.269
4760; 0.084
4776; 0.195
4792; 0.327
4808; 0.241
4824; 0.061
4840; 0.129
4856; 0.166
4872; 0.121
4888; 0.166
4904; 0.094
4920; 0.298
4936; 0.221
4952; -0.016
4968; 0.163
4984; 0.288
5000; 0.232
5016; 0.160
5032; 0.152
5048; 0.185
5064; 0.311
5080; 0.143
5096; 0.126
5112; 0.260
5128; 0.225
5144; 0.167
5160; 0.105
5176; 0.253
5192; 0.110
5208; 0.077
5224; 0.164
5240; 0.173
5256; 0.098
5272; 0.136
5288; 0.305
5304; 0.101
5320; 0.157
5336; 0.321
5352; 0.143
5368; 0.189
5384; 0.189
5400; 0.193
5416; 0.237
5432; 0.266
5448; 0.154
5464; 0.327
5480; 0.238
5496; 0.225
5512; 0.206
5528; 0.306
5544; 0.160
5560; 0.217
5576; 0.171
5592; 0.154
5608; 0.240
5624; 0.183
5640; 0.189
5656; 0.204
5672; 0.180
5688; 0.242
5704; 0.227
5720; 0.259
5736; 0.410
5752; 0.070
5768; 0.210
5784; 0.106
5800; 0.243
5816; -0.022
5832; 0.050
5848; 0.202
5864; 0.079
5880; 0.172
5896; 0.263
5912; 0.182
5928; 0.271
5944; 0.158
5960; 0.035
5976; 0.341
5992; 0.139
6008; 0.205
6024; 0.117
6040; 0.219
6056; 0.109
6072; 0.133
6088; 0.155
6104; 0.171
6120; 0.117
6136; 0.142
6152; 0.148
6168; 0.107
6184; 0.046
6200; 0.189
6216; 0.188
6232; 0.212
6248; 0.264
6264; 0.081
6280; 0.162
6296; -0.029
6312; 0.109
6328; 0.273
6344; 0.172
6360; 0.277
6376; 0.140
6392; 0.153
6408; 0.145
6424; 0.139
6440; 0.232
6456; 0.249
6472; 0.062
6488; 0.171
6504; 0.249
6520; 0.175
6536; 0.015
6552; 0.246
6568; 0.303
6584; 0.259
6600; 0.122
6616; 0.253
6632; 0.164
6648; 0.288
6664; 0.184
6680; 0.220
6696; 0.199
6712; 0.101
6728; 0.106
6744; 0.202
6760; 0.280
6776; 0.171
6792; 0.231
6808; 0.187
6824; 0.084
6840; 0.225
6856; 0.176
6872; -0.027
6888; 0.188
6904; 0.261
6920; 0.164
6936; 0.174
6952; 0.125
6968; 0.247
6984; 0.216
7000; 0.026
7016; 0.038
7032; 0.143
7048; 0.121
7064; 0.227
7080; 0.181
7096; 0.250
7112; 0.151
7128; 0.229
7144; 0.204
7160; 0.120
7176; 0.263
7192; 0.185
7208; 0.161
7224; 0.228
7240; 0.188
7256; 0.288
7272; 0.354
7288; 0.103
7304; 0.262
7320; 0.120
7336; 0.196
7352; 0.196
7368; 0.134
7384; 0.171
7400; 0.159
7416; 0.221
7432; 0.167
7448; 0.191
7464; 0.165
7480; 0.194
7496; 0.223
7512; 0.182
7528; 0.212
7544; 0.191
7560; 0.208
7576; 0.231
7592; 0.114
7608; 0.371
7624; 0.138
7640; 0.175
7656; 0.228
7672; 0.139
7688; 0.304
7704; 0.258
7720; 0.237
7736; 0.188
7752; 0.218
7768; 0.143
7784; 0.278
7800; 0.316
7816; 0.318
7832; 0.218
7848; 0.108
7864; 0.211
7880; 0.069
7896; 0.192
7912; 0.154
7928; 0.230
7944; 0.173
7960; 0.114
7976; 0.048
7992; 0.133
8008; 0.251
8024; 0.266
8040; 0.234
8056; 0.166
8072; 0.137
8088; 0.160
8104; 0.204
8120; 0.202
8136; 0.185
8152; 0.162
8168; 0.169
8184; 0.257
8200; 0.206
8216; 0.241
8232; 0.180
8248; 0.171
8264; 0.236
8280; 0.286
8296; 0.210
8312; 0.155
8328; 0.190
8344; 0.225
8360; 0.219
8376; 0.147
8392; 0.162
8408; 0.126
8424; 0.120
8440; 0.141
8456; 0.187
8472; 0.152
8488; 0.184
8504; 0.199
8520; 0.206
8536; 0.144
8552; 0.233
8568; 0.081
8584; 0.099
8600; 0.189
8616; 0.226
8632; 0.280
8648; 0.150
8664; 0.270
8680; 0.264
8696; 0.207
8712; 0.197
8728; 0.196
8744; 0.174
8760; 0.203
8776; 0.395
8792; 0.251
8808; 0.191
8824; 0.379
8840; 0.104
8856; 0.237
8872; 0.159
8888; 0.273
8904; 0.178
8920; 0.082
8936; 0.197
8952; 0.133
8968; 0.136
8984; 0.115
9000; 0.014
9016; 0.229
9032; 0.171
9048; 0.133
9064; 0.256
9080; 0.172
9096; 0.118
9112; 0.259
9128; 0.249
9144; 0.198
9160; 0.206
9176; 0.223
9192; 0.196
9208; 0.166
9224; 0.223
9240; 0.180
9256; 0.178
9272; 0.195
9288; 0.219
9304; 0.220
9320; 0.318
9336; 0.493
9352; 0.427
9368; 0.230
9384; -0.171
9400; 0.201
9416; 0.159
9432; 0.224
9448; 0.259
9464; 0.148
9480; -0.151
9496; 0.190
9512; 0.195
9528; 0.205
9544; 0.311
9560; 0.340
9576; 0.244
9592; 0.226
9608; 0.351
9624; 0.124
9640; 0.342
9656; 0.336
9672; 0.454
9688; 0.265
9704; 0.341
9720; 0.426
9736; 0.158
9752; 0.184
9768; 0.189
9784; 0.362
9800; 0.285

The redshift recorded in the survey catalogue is 1.51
